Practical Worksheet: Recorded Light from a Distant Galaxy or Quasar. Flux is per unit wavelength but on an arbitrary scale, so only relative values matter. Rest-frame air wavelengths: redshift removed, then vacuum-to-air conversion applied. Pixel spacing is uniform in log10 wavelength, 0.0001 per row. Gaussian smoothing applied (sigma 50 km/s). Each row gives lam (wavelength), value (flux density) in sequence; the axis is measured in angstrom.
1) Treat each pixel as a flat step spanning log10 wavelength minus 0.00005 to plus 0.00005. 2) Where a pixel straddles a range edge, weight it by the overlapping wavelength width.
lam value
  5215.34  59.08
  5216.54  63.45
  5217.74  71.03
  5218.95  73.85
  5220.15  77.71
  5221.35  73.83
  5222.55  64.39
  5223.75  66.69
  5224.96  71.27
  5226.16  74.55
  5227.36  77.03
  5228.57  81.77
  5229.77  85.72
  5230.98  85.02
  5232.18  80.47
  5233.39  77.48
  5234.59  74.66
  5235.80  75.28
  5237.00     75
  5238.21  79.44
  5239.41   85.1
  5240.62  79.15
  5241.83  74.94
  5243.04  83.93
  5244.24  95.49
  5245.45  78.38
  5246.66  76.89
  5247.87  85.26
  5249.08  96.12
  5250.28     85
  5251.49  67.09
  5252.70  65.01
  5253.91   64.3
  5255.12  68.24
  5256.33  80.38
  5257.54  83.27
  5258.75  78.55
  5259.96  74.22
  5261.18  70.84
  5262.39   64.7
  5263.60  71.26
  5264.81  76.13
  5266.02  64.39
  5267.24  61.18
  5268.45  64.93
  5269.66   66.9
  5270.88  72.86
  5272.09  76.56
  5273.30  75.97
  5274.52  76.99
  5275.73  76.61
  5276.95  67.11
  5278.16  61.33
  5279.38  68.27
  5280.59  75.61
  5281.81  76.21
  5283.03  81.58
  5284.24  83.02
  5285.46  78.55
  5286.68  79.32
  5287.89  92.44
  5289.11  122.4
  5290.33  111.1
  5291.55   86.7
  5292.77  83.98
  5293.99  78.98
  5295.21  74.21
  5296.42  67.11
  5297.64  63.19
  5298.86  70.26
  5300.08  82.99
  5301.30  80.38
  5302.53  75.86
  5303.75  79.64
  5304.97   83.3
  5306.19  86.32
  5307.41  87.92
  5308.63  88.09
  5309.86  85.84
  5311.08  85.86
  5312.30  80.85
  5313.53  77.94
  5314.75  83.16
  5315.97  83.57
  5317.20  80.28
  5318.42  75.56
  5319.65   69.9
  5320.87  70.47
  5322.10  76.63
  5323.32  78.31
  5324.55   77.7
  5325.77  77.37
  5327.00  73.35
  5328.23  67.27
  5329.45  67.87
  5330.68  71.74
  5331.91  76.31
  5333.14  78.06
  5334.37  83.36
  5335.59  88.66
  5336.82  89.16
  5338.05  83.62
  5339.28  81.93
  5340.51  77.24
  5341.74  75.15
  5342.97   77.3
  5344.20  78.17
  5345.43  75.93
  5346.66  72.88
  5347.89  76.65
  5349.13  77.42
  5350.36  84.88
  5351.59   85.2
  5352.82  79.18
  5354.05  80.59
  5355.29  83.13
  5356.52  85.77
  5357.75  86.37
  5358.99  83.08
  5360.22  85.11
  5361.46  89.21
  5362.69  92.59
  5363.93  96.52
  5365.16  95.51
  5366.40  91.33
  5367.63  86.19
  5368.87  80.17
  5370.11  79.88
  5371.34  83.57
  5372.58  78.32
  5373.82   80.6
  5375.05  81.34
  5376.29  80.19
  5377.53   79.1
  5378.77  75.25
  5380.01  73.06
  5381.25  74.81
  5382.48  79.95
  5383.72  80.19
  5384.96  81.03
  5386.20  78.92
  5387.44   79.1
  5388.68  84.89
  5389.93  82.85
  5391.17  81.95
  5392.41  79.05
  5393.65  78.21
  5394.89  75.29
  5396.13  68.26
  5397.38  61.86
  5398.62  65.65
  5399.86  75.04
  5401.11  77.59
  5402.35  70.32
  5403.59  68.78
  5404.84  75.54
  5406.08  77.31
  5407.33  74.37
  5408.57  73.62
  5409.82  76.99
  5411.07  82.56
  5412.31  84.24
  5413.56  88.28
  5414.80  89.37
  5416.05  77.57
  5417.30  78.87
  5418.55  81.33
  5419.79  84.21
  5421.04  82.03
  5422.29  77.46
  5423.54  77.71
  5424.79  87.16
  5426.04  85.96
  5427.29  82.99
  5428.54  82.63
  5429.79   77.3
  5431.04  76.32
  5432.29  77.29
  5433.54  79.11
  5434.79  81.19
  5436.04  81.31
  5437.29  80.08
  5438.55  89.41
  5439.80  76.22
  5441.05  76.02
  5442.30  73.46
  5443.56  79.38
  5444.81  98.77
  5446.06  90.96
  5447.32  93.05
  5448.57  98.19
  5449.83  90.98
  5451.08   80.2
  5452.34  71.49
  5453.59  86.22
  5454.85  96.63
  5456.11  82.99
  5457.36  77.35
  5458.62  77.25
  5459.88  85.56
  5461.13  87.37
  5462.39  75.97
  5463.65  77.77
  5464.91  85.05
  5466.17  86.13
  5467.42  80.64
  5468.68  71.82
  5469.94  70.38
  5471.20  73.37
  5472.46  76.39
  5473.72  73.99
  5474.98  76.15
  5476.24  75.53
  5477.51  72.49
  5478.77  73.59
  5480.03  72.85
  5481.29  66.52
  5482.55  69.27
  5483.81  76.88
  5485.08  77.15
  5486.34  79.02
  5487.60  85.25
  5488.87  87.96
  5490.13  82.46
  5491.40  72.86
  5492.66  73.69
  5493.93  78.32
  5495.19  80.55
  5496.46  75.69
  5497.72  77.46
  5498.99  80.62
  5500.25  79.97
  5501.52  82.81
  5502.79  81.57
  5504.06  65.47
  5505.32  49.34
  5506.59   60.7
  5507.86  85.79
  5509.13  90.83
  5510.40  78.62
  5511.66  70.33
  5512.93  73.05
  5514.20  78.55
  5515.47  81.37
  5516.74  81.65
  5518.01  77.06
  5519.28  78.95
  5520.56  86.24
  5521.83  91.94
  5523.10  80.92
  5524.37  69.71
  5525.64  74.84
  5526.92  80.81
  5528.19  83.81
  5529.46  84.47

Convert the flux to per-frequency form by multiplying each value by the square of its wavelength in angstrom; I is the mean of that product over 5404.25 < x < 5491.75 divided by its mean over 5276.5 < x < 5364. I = 1.0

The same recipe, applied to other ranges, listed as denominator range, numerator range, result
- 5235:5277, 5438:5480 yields 1.16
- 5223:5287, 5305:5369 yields 1.11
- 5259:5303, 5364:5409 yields 1.06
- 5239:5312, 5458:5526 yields 1.07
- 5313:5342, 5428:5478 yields 1.09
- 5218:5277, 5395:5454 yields 1.13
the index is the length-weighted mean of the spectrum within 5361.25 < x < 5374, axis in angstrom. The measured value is 86.8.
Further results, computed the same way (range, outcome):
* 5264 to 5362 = 78.9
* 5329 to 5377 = 82.1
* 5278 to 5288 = 77.4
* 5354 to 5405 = 80.2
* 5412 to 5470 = 82.5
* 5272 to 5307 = 80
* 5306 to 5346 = 79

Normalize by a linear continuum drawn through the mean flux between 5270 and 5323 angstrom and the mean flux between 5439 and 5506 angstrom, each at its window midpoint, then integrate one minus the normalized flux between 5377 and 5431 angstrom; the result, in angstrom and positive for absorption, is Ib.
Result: 0.68 angstrom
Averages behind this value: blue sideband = 79.8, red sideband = 79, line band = 78.3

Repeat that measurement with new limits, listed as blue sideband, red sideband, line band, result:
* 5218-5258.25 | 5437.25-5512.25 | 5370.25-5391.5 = -0.33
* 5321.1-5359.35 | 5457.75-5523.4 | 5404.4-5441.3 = -1.14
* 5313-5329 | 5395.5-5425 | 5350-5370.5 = -2.57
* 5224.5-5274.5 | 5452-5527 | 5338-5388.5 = -3.04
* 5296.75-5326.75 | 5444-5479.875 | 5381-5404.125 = 1.25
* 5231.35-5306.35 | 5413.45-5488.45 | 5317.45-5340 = 0.42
